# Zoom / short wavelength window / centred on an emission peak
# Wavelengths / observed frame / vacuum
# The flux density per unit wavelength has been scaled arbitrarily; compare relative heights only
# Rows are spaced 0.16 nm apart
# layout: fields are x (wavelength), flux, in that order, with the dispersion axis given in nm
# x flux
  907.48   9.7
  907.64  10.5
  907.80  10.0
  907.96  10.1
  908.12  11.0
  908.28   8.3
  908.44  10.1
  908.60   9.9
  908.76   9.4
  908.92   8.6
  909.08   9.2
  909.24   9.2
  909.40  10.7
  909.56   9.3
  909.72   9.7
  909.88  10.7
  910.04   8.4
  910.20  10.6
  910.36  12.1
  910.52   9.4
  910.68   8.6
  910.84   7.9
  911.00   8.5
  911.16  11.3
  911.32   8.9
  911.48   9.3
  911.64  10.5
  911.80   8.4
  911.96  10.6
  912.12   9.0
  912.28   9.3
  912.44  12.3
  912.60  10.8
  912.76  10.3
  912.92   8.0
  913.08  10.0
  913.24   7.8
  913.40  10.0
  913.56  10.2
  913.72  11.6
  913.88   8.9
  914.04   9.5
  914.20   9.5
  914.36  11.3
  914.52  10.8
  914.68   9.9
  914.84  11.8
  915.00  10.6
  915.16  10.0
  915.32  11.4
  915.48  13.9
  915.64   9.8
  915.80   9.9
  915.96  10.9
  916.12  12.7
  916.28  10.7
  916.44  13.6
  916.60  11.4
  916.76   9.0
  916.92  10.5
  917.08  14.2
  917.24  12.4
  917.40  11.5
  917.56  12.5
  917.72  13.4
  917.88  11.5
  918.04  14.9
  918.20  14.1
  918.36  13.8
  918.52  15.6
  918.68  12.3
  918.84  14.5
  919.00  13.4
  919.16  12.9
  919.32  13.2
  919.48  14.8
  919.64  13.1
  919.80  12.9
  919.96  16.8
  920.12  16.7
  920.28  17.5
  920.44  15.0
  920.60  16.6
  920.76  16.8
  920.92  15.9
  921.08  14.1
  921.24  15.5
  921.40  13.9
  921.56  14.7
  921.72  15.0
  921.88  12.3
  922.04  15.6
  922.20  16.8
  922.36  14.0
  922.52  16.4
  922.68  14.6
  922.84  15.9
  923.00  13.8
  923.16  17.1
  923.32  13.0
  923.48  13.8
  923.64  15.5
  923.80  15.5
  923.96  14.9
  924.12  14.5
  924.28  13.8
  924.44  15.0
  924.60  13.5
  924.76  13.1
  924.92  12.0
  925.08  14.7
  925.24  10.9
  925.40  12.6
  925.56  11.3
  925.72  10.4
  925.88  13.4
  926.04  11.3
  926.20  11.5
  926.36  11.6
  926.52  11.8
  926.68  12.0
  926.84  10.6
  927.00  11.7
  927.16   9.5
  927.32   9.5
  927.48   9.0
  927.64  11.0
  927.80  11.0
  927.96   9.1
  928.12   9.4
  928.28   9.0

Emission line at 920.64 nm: Mg II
